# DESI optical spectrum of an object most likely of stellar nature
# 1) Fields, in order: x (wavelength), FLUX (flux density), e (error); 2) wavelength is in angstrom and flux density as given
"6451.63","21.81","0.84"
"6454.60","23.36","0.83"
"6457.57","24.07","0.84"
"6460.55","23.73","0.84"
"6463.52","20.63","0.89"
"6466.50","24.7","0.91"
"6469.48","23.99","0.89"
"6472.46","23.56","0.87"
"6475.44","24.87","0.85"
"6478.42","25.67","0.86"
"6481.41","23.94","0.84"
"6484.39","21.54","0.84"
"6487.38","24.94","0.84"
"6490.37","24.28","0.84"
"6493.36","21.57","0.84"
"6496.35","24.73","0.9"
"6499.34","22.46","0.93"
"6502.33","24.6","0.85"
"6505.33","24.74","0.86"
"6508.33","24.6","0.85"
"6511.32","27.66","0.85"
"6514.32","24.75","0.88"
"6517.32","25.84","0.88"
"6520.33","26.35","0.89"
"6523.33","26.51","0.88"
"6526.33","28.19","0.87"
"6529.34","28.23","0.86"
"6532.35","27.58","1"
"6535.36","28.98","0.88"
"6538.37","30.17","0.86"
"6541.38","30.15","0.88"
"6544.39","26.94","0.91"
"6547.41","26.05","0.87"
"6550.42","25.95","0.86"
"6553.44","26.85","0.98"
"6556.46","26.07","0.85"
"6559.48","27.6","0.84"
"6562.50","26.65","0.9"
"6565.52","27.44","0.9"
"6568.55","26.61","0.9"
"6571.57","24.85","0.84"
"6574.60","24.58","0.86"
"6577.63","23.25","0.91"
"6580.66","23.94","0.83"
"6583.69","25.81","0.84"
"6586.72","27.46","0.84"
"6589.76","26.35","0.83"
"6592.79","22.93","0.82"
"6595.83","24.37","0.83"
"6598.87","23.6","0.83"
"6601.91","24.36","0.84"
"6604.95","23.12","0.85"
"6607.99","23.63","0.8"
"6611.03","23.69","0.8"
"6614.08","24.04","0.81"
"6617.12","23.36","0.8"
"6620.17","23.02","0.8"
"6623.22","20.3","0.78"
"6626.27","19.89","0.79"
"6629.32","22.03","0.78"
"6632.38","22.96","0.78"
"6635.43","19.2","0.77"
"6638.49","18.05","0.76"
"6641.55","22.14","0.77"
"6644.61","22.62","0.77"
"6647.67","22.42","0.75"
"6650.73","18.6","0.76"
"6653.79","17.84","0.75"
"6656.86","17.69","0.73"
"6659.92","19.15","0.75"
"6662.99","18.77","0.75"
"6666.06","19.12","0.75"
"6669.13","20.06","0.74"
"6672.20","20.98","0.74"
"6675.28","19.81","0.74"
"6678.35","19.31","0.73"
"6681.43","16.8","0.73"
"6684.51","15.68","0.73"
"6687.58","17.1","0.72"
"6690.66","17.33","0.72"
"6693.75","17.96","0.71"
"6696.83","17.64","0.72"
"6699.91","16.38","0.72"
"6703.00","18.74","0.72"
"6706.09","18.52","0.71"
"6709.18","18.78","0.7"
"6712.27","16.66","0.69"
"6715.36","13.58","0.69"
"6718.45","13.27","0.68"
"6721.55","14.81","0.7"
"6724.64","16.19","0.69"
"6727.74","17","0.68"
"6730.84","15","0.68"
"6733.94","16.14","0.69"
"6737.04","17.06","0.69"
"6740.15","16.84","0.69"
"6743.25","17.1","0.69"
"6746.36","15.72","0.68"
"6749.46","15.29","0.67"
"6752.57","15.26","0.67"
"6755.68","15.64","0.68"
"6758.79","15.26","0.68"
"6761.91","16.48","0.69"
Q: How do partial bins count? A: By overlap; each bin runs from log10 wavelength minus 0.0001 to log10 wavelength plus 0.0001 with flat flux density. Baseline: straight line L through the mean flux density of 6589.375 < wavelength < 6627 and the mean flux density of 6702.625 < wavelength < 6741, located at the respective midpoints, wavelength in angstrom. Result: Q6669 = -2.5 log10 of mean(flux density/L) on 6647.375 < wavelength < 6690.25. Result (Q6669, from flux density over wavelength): 0.05 mag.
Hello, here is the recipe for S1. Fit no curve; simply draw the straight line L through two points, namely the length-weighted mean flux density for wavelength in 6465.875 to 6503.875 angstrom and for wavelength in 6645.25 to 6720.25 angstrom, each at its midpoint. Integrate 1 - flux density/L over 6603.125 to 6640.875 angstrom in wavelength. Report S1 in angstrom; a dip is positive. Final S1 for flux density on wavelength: -4.0 angstrom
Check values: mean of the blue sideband 23.9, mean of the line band 22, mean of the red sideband 18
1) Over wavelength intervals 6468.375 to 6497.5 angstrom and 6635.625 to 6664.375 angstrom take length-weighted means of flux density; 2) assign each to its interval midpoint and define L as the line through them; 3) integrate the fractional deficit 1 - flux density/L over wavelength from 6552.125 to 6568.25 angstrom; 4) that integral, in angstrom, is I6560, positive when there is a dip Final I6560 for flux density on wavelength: -3.64 angstrom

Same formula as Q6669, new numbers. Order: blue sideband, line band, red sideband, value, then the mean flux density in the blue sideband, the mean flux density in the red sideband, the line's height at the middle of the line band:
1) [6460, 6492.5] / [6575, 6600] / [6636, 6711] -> -0.18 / 23.8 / 18.8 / 21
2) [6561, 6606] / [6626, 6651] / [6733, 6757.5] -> 0.05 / 25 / 16.1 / 22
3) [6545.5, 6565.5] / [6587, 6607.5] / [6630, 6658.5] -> -0.03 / 26.6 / 20.2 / 23.6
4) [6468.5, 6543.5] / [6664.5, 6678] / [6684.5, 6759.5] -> -0.08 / 25.6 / 16.4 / 18.6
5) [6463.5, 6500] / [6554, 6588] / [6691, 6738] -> -0.23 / 23.8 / 16.5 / 21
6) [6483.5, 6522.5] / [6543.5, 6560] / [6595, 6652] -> -0.13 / 24.5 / 22.2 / 23.6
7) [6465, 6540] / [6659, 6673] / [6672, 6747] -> -0.05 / 25.4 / 16.9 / 18.7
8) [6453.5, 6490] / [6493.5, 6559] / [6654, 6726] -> -0.19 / 23.8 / 17.6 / 22.2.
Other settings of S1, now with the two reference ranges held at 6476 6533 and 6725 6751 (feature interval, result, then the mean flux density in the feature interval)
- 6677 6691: 0.8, 17.2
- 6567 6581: -1.4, 24.7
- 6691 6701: 0.3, 17.4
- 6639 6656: -0.6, 20.4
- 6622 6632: -0.3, 21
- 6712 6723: 1.8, 14.3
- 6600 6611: -1.2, 23.7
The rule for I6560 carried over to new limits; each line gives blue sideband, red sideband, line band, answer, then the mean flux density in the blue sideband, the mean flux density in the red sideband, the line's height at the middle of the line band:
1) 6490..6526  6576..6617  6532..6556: -3.0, 25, 24.3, 24.7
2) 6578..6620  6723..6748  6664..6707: 2.3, 24.3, 16.4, 19.3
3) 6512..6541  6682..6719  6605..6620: -0.9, 27.5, 16.9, 22.3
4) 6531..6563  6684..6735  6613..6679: 1.0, 27.6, 16.5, 20.8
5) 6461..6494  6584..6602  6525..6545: -3.6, 23.7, 24.9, 24.3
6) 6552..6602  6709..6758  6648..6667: 1.6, 25.5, 15.8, 20.5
